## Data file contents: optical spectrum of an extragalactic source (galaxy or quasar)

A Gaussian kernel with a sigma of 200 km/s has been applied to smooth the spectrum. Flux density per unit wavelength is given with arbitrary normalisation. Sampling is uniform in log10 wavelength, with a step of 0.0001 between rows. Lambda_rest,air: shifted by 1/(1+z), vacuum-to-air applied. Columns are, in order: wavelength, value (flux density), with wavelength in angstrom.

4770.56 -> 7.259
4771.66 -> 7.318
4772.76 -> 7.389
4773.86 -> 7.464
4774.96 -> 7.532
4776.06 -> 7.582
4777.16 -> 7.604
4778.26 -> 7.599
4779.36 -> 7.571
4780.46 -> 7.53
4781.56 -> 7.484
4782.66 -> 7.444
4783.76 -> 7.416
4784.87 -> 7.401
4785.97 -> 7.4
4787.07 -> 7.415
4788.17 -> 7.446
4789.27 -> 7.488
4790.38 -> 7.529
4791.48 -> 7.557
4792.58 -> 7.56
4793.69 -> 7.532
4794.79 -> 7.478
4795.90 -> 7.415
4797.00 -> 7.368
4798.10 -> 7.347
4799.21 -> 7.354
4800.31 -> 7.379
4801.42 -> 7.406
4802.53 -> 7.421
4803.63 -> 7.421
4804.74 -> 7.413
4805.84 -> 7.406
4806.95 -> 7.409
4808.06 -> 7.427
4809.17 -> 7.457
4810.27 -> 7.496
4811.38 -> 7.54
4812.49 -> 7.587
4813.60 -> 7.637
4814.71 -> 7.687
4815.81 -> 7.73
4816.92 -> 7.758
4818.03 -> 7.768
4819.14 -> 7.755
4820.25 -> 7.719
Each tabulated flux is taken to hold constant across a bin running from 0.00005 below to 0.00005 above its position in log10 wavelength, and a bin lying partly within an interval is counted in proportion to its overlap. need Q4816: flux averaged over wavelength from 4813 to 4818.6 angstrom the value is 7.72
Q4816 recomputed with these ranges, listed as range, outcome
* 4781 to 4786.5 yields 7.43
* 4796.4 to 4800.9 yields 7.37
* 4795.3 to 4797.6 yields 7.4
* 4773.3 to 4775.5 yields 7.49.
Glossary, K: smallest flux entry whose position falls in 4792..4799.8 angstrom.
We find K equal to 7.347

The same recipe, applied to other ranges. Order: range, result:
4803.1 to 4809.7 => 7.406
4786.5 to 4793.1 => 7.415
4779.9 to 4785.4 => 7.401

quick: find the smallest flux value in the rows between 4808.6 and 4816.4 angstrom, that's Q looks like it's 7.457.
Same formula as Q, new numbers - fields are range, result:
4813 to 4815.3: 7.637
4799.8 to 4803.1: 7.379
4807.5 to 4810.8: 7.427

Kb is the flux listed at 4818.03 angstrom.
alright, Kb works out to 7.768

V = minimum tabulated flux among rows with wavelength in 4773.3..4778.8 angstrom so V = 7.464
